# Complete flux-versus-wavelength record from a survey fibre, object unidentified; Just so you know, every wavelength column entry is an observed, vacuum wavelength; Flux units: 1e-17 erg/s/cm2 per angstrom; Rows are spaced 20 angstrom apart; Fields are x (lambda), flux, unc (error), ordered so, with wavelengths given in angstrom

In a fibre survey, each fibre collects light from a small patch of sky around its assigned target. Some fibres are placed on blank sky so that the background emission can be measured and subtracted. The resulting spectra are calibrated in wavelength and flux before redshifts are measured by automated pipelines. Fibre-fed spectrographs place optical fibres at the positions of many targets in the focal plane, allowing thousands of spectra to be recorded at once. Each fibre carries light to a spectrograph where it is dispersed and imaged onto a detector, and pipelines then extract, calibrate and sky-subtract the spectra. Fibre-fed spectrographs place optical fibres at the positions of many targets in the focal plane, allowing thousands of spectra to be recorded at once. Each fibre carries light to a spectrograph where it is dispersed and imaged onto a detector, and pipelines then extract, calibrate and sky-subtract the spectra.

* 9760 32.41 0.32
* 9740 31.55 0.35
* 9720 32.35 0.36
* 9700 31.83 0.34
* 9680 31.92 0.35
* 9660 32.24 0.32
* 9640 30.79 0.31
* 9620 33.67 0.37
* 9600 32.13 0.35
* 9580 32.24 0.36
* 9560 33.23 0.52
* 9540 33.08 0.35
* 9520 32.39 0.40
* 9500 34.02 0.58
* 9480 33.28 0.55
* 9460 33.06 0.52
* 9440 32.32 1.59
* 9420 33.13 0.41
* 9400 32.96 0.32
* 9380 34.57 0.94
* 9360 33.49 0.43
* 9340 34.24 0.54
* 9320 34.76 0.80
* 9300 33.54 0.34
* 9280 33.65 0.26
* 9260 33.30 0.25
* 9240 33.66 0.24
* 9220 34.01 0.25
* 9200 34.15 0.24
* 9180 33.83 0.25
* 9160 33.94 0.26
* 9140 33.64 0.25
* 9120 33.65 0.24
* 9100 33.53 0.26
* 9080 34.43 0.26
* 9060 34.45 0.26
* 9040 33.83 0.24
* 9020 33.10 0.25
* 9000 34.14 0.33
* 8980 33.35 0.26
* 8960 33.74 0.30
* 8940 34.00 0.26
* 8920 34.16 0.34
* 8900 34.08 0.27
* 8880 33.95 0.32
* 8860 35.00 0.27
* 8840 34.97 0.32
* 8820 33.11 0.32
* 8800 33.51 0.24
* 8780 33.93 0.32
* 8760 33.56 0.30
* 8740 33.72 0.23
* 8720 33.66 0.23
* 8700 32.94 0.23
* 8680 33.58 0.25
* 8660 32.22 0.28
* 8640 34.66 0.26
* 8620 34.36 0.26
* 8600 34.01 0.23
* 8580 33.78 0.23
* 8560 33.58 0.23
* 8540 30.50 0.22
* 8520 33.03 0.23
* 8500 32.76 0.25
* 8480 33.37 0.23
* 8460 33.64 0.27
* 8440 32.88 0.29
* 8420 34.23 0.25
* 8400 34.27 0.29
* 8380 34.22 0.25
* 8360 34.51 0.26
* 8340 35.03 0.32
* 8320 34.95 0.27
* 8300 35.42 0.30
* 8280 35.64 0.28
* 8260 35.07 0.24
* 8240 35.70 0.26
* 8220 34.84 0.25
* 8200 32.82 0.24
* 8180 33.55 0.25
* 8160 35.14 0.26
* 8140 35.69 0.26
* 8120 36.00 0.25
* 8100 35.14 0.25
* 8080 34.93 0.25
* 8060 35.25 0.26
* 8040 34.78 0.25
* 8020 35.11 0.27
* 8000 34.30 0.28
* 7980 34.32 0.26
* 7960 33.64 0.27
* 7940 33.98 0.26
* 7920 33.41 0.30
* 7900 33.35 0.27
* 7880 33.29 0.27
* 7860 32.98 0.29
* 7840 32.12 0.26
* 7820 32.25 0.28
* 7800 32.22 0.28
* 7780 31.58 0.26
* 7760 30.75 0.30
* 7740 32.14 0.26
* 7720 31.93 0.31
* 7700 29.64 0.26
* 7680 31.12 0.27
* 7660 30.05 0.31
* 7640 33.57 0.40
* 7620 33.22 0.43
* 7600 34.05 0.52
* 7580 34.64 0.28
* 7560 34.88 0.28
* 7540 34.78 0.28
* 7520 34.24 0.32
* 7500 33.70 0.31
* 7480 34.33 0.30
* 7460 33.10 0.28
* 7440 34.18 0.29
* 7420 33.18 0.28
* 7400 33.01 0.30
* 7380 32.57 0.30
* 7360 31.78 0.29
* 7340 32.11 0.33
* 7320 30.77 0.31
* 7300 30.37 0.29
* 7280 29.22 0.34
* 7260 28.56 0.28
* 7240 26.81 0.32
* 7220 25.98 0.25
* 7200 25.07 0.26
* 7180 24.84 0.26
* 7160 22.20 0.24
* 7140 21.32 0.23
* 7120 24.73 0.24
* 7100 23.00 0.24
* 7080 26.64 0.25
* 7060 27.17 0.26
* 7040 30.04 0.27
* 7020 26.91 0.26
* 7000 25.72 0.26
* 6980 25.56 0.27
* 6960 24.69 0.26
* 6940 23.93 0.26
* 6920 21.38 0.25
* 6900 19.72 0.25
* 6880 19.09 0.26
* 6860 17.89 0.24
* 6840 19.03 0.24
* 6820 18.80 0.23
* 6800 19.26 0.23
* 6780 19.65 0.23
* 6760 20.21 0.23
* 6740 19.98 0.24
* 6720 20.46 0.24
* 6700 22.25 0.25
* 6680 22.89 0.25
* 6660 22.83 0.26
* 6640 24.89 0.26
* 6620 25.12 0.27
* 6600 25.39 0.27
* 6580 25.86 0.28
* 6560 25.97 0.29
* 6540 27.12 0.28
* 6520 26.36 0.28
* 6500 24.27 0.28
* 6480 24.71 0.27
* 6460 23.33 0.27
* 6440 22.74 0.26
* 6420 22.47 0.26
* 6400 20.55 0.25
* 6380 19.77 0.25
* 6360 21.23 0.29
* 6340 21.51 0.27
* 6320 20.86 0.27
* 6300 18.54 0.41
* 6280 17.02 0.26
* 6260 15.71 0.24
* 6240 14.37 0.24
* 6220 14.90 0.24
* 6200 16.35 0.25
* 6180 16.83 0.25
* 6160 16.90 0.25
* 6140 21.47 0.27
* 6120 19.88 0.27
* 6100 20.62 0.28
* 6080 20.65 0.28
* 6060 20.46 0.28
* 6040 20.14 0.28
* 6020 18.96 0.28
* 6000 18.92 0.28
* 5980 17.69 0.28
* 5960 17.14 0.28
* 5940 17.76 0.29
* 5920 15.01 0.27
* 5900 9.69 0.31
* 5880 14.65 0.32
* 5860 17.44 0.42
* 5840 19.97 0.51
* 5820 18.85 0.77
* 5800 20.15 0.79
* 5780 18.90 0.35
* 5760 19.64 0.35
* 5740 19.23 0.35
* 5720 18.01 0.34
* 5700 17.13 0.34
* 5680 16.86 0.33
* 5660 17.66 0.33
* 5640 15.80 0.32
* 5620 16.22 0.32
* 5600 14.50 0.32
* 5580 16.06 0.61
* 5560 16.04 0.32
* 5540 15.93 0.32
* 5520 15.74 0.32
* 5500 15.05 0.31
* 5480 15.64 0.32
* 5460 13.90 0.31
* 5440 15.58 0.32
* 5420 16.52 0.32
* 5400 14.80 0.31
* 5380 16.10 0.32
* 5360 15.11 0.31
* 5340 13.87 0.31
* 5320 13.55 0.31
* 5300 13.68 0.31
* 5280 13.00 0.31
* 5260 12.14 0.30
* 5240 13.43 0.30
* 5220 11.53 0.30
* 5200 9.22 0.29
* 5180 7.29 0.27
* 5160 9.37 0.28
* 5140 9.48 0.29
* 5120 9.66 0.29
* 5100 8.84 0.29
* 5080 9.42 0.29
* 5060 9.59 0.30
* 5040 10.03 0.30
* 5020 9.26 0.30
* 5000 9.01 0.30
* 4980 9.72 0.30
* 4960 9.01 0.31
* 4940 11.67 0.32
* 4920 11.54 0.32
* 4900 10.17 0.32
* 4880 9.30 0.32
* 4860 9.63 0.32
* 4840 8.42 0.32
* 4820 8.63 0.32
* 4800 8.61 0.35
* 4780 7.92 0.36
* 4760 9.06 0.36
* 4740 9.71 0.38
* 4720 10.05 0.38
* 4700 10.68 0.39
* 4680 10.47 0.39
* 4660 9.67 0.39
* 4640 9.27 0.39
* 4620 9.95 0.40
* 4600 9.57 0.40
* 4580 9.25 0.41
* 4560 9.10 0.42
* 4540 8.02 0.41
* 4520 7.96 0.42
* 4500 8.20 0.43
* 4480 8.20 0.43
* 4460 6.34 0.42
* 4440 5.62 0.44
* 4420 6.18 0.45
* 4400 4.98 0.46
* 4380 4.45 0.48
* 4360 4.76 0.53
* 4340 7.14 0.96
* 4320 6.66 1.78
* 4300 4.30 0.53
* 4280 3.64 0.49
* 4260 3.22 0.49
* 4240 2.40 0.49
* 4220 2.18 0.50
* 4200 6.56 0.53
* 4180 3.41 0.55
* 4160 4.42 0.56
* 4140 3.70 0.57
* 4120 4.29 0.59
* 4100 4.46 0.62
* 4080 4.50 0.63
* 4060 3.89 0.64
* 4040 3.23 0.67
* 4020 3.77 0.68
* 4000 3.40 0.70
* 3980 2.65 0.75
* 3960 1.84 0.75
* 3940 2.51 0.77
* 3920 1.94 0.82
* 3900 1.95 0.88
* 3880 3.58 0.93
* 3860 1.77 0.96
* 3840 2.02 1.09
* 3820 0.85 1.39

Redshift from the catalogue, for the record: 0.000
